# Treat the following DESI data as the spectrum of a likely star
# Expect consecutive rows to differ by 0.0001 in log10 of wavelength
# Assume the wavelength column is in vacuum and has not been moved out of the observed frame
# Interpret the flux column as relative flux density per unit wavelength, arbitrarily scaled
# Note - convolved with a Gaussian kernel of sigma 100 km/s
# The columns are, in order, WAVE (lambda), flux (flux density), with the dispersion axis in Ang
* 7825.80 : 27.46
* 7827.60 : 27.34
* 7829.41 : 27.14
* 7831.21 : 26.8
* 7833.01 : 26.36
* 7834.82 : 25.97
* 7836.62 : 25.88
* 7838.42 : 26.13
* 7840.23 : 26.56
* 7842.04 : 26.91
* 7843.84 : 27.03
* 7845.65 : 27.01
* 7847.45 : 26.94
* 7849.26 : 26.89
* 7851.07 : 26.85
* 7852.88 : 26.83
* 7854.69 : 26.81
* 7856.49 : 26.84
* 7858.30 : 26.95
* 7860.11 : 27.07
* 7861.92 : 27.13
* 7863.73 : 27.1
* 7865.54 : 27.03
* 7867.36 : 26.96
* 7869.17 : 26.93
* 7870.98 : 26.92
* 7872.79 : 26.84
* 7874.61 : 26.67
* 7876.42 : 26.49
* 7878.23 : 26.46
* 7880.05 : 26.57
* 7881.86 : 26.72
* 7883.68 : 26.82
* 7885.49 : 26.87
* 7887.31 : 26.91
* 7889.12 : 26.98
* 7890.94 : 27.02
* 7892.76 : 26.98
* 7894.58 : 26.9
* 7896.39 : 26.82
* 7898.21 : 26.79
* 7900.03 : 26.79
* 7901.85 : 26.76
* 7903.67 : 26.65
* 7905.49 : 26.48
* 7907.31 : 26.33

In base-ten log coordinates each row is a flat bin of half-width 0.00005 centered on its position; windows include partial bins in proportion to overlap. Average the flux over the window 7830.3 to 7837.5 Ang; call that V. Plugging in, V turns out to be 26.3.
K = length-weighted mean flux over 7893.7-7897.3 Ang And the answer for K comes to 26.9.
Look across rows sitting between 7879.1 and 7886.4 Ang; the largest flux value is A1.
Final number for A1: 26.87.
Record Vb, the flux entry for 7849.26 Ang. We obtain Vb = 26.89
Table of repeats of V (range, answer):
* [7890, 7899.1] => 26.9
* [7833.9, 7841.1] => 26.1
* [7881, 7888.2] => 26.8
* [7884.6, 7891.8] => 26.9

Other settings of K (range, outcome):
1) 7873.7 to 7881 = 26.6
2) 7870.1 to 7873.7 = 26.9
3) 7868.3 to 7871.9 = 27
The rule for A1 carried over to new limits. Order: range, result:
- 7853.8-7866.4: 27.13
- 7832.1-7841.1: 26.56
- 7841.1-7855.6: 27.03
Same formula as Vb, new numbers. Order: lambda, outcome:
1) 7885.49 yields 26.87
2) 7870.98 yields 26.92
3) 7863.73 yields 27.1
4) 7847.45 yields 26.94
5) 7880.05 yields 26.57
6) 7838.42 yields 26.13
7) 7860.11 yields 27.07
